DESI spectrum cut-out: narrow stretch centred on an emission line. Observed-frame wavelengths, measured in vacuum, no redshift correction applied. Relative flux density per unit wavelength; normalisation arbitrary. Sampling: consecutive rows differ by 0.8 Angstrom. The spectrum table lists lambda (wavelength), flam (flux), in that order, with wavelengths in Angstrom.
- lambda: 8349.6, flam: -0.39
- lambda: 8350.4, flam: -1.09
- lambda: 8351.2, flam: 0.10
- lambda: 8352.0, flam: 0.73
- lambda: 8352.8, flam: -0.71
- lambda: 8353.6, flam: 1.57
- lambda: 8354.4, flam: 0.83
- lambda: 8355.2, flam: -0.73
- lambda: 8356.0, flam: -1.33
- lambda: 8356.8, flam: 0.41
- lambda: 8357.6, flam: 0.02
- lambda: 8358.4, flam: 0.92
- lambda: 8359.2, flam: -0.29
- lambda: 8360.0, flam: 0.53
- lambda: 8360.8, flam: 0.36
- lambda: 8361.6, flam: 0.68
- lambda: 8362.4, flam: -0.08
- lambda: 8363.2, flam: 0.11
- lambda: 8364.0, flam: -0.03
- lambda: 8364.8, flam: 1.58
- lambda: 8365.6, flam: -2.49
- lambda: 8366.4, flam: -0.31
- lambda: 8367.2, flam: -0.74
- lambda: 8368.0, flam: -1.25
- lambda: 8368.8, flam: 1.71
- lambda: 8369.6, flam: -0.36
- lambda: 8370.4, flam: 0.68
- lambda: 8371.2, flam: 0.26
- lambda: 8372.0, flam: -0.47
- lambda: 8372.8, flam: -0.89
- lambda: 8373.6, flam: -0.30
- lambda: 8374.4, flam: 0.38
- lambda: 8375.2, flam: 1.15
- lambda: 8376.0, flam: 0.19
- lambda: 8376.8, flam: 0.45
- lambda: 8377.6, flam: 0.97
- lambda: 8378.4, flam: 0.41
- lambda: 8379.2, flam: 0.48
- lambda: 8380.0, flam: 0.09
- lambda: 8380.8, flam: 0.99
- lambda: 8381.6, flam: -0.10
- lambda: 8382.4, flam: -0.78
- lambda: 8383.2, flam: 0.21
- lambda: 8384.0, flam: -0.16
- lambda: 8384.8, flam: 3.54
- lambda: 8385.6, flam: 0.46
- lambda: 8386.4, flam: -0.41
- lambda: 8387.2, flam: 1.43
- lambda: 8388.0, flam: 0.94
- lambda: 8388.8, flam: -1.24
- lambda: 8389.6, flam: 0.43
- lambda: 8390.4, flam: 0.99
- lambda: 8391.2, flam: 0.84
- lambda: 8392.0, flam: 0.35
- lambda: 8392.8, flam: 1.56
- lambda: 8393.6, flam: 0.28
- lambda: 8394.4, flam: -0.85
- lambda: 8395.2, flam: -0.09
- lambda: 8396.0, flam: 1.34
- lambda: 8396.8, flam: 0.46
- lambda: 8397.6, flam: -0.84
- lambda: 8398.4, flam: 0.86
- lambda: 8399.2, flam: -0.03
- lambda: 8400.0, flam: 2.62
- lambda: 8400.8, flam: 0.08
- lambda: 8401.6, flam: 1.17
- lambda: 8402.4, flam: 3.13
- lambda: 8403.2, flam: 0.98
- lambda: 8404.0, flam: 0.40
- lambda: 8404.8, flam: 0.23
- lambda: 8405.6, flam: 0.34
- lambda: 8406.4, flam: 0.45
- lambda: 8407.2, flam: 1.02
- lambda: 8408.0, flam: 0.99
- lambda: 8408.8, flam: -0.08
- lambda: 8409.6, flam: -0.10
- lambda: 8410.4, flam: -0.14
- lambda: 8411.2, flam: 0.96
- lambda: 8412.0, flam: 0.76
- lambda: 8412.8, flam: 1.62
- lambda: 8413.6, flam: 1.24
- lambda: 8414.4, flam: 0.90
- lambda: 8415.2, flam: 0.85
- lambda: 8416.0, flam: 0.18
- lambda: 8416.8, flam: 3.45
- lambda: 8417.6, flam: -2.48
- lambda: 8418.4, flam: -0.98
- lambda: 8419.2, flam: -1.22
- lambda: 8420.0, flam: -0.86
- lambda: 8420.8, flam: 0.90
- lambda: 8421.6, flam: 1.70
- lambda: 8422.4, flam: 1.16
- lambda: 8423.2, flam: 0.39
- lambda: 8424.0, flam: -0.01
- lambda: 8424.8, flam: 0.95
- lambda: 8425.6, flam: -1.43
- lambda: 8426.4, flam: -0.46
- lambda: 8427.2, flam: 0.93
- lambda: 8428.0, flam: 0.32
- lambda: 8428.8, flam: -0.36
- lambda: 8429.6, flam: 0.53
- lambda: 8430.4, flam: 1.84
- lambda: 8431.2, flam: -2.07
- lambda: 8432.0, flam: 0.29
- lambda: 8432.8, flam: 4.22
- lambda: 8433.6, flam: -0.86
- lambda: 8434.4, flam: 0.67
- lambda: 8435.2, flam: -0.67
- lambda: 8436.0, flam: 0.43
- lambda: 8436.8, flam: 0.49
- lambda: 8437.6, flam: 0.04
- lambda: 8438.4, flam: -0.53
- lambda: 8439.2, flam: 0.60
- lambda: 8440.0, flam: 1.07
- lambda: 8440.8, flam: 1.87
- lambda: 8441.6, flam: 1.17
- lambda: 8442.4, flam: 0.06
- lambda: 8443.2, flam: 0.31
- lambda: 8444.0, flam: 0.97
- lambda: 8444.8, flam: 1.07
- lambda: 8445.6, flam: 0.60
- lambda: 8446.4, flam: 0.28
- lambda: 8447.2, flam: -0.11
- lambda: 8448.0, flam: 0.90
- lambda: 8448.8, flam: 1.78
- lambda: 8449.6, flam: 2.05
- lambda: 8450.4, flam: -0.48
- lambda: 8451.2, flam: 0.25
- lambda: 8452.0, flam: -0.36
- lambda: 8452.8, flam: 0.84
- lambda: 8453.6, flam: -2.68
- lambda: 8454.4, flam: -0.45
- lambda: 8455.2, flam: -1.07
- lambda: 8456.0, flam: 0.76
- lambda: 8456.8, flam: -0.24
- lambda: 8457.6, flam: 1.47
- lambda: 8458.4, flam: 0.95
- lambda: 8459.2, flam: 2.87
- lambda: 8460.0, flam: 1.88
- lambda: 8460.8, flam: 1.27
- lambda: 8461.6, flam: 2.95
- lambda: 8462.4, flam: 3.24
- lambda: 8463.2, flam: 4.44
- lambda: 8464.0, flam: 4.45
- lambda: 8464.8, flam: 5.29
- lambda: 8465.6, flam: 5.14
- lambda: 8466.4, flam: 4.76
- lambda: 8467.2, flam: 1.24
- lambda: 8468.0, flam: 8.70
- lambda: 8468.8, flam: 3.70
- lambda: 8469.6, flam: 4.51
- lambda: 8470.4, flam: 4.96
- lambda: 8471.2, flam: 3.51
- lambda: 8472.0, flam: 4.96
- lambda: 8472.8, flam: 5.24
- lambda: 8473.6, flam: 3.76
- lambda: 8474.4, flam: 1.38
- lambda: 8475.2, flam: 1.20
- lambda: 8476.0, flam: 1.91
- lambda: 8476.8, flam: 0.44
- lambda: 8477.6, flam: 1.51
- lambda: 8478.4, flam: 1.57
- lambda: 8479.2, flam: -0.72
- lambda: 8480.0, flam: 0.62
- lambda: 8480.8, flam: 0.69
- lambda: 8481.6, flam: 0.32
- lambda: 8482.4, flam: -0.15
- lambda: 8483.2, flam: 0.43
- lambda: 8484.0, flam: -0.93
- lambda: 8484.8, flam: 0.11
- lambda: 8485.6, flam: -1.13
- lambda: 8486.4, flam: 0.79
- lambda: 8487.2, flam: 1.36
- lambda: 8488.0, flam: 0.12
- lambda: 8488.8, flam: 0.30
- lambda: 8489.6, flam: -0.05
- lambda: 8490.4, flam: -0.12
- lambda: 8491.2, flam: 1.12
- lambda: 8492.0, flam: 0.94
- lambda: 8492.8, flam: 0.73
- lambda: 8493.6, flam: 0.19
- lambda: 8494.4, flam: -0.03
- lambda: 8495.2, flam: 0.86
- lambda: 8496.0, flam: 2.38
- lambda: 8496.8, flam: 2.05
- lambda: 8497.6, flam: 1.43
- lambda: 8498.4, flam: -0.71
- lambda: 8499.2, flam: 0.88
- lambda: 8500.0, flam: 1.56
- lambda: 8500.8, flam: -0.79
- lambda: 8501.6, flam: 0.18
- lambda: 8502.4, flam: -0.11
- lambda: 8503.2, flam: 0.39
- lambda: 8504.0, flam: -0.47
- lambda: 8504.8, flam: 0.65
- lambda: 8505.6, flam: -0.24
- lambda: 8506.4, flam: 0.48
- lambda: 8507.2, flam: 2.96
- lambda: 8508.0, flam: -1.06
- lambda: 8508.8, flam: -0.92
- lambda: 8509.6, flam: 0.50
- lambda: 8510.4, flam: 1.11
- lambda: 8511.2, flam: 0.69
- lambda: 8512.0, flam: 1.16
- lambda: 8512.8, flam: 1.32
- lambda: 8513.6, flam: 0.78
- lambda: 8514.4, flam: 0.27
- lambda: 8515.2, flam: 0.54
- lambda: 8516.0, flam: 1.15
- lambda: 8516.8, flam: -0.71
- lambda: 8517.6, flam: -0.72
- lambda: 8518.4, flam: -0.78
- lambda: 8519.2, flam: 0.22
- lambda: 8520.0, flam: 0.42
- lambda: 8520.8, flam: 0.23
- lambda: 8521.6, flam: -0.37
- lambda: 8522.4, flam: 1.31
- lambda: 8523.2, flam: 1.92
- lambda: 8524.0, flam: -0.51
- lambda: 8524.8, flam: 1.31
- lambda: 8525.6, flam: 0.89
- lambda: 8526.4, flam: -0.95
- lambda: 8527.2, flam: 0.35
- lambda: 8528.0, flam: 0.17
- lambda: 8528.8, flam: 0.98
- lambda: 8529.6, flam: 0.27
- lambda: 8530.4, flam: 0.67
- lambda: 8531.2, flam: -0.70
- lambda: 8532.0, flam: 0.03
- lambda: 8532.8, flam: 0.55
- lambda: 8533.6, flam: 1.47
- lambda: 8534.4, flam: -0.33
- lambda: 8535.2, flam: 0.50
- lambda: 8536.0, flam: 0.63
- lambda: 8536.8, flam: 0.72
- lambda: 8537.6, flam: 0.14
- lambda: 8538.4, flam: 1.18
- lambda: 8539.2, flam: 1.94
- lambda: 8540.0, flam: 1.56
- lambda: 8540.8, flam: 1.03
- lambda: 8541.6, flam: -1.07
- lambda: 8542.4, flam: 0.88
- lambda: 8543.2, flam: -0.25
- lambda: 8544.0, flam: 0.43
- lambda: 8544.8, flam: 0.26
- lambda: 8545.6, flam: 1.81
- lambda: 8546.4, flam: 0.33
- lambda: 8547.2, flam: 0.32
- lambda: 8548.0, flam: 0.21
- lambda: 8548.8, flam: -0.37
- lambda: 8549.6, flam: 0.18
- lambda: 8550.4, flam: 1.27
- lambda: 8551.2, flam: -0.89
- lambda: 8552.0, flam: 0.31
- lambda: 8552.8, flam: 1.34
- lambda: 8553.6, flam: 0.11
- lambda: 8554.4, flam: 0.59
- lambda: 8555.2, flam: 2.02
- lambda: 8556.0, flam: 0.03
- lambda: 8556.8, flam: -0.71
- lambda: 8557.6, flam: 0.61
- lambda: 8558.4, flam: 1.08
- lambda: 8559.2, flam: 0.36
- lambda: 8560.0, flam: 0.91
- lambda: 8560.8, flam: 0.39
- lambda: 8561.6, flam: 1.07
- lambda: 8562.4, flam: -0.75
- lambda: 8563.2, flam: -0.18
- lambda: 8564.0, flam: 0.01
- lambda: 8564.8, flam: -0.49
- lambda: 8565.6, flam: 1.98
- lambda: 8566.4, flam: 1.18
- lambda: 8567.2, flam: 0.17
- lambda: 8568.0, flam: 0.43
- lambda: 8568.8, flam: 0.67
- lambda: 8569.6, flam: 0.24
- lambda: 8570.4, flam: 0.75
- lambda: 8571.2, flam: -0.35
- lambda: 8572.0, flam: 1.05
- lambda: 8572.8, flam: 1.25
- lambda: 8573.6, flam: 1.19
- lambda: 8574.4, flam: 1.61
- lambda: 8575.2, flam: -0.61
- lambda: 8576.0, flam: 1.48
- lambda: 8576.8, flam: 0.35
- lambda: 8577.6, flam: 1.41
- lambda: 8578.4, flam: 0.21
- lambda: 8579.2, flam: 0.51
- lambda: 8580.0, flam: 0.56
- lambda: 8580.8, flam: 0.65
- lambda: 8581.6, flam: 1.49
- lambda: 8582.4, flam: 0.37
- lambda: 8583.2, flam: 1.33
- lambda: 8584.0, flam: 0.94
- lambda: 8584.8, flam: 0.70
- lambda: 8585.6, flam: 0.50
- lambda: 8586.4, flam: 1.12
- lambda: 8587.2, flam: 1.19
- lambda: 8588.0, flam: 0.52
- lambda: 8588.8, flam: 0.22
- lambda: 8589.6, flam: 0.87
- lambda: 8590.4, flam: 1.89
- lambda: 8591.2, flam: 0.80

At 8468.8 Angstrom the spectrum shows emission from [O II]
